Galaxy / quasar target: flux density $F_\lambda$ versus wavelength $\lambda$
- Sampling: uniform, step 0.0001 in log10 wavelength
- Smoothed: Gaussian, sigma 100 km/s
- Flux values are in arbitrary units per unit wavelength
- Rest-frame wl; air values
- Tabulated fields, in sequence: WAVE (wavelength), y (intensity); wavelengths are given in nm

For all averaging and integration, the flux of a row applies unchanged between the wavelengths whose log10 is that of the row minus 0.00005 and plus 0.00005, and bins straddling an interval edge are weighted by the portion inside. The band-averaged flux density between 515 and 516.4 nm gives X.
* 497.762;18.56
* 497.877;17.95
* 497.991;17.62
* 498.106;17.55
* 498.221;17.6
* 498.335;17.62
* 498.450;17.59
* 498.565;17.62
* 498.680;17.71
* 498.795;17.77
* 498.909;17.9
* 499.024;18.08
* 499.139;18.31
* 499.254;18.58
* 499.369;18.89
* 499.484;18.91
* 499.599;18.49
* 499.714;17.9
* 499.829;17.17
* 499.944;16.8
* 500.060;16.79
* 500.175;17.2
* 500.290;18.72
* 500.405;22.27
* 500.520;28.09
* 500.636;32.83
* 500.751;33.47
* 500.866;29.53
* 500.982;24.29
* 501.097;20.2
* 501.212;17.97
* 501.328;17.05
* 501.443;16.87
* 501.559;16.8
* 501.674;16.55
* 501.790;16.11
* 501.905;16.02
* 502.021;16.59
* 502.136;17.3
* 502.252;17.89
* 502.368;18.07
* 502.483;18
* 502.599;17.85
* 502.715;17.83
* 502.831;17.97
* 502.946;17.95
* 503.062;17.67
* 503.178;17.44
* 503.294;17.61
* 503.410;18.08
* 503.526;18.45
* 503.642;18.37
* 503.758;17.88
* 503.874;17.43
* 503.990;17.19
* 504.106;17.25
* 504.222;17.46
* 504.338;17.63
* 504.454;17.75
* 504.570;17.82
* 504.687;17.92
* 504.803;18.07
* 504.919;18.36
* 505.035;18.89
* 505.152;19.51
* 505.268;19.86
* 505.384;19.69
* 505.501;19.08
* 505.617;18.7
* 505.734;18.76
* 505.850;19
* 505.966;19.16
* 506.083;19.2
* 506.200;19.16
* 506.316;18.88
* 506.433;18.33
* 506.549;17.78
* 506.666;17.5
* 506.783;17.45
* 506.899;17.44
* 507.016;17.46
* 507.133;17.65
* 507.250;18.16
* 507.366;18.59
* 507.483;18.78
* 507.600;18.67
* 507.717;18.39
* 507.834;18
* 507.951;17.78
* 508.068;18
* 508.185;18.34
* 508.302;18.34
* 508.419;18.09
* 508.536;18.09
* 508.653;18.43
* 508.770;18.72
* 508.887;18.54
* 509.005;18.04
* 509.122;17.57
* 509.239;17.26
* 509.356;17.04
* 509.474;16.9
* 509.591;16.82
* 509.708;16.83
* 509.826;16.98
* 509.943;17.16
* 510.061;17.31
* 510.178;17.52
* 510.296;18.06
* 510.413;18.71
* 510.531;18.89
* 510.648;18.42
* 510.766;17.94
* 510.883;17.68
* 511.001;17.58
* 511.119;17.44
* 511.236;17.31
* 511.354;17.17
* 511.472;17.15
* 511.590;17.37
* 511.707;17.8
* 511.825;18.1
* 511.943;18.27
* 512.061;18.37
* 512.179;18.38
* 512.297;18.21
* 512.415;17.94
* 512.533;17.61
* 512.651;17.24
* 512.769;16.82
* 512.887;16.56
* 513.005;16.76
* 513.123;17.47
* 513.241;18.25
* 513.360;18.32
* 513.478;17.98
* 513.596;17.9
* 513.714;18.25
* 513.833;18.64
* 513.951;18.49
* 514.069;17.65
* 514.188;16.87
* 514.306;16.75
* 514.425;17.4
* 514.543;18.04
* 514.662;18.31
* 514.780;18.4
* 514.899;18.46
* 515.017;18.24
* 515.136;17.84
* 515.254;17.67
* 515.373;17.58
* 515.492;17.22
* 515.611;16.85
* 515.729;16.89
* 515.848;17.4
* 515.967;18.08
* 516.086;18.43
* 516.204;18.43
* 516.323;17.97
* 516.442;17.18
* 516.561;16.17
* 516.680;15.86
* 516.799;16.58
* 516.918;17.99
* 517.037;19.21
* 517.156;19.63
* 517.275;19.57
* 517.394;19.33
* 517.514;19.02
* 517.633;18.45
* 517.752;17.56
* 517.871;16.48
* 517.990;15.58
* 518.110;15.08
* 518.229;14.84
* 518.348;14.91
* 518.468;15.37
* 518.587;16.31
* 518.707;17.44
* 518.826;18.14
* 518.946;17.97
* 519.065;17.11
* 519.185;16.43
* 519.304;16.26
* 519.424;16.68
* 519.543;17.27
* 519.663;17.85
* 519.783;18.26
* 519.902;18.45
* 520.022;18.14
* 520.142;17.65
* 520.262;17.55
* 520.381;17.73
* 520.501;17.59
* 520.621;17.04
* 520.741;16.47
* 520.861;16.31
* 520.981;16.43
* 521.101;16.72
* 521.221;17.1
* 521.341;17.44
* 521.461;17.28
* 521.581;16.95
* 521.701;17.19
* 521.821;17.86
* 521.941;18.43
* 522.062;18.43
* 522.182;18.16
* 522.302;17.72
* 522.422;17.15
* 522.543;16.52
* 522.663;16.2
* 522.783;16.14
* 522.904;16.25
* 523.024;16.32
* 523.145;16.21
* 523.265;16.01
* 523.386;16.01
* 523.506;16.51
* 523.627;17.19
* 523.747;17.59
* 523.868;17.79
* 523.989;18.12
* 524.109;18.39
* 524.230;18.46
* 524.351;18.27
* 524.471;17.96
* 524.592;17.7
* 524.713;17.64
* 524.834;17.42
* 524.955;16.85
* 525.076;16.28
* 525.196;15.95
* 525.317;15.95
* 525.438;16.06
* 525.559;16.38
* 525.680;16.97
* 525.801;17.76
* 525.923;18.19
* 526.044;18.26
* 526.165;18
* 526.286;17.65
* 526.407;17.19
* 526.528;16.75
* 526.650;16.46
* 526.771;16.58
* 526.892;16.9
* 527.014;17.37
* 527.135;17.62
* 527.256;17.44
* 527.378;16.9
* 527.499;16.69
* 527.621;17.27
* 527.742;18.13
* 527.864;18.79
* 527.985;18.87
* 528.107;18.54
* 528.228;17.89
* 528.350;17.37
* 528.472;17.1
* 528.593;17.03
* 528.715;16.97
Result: 17.7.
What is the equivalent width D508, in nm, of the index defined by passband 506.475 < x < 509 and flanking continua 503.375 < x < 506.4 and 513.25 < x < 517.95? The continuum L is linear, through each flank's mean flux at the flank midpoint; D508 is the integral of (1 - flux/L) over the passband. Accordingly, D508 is 0.03 nm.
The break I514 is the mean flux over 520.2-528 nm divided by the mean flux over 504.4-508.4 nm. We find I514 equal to 0.93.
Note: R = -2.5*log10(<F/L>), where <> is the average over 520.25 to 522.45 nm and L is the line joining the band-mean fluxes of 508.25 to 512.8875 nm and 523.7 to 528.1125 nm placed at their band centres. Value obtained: 0.01 mag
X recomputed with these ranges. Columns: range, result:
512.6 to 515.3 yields 17.8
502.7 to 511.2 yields 18.1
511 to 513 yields 17.6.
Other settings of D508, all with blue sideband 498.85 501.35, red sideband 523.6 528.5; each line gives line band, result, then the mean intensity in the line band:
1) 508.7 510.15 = 0.17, 17.4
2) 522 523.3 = 0.08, 16.8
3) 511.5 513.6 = 0.17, 17.7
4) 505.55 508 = 0.21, 18.3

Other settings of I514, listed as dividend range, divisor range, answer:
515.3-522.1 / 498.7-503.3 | 0.90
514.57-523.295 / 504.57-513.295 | 0.96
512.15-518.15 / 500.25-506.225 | 0.92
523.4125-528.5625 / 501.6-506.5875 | 0.96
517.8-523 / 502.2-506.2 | 0.93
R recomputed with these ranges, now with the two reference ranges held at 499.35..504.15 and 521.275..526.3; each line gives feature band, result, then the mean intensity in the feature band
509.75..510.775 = 0.03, 17.9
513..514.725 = 0.02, 17.8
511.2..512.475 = 0.03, 17.8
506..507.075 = 0.04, 18.1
